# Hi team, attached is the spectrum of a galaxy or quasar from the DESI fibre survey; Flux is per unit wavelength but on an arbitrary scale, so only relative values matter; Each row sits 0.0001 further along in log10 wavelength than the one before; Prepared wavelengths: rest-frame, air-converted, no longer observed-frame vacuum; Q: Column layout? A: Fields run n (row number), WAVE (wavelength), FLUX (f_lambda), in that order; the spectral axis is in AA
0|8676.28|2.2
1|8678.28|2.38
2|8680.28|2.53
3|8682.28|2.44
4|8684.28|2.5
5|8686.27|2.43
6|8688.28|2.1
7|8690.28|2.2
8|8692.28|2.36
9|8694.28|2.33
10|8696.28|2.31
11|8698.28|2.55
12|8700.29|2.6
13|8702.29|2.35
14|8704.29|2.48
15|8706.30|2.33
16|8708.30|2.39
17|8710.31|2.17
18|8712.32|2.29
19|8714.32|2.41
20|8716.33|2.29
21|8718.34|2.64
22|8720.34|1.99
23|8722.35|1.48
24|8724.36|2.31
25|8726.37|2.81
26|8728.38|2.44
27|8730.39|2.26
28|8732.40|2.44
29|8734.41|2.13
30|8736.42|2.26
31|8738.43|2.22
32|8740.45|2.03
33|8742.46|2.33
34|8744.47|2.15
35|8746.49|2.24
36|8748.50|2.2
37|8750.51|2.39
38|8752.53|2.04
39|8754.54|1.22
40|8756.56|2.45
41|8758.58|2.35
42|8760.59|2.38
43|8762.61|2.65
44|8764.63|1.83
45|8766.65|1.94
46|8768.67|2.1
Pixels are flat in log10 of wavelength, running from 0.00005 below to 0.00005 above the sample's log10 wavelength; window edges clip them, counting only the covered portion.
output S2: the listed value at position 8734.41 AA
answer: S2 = 2.13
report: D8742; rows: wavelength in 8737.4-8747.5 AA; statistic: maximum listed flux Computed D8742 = 2.33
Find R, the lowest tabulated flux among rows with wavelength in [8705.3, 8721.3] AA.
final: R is 1.99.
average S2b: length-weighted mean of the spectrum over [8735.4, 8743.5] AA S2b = 2.21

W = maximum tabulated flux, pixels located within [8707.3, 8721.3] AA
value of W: 2.64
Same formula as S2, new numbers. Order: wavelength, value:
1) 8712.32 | 2.29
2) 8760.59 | 2.38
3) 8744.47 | 2.15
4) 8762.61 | 2.65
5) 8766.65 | 1.94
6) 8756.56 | 2.45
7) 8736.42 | 2.26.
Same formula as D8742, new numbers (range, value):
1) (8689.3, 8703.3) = 2.6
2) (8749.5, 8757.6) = 2.45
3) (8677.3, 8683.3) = 2.53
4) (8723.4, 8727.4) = 2.81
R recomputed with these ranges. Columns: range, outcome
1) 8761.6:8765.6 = 1.83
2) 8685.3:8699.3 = 2.1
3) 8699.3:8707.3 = 2.33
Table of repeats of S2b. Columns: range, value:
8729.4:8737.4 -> 2.27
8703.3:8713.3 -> 2.33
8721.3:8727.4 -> 2.2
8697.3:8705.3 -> 2.49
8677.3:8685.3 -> 2.46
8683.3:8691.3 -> 2.31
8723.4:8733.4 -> 2.45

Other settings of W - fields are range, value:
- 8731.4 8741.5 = 2.44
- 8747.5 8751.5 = 2.39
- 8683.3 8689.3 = 2.5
